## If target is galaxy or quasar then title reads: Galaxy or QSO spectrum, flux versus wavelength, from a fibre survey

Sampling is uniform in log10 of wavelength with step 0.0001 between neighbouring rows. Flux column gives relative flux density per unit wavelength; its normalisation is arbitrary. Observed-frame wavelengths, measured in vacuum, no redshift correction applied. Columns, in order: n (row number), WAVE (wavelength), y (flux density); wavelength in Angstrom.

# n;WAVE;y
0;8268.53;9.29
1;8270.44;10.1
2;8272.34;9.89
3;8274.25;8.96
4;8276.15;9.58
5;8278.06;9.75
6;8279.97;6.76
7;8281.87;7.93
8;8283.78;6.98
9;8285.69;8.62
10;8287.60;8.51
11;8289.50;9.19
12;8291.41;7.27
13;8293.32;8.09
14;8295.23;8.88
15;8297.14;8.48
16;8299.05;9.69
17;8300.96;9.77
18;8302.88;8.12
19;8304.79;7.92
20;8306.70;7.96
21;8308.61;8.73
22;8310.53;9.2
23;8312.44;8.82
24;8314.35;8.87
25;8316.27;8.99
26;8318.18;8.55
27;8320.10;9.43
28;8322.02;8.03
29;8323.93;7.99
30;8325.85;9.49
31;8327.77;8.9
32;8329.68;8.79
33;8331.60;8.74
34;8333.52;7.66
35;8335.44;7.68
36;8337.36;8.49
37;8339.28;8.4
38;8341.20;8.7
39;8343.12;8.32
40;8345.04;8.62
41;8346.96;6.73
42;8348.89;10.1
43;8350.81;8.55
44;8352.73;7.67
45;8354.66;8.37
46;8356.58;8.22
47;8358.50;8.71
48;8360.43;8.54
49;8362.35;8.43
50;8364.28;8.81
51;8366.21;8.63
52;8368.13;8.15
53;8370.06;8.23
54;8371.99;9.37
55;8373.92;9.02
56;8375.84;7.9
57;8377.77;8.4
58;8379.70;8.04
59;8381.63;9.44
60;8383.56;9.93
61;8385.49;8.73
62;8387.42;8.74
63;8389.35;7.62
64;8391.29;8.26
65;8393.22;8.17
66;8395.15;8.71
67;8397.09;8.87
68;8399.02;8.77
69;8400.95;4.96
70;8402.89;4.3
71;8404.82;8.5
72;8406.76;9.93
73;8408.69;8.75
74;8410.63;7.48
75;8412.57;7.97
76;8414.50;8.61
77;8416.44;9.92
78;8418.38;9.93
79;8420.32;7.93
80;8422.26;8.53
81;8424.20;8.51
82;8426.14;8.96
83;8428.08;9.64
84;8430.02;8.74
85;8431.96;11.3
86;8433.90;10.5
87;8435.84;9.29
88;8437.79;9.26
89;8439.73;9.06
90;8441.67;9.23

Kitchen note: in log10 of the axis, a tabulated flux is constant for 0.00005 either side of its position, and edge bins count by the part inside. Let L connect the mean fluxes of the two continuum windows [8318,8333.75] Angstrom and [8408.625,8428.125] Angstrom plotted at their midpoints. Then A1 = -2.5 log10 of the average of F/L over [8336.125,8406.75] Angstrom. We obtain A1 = 0.045 mag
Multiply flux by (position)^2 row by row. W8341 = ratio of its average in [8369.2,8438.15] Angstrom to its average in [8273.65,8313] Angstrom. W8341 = 1.04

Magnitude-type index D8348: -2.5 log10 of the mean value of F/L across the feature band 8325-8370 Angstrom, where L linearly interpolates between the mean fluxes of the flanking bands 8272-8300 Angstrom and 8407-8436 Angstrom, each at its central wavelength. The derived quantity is 0.04 mag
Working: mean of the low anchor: 8.54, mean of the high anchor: 9.09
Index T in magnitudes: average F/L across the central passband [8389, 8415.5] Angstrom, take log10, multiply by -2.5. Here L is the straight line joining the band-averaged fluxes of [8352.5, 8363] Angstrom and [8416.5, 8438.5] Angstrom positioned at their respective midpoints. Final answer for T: 0.137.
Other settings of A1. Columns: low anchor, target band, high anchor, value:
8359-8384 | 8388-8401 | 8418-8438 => 0.10 mag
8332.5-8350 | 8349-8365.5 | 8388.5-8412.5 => -0.04 mag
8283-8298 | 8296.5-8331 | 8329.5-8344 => -0.06 mag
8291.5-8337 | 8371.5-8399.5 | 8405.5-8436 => 0.04 mag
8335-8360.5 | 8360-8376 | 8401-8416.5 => -0.05 mag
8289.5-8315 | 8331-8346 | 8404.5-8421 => 0.05 mag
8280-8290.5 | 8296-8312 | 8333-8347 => -0.08 mag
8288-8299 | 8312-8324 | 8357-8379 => -0.02 mag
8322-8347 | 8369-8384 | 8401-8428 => -0.05 mag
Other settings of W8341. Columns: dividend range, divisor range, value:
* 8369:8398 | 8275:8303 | 1.04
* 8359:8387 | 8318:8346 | 1.03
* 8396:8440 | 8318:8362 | 1.05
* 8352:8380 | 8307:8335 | 0.98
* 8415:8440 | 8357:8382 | 1.11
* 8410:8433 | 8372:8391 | 1.05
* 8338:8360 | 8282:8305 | 1.01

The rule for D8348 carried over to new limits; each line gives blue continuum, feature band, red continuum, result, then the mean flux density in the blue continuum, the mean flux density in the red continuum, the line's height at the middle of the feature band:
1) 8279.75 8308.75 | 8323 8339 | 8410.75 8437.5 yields 0.01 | 8.34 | 9.16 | 8.57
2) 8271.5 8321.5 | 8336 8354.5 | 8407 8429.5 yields 0.04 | 8.64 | 8.79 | 8.7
